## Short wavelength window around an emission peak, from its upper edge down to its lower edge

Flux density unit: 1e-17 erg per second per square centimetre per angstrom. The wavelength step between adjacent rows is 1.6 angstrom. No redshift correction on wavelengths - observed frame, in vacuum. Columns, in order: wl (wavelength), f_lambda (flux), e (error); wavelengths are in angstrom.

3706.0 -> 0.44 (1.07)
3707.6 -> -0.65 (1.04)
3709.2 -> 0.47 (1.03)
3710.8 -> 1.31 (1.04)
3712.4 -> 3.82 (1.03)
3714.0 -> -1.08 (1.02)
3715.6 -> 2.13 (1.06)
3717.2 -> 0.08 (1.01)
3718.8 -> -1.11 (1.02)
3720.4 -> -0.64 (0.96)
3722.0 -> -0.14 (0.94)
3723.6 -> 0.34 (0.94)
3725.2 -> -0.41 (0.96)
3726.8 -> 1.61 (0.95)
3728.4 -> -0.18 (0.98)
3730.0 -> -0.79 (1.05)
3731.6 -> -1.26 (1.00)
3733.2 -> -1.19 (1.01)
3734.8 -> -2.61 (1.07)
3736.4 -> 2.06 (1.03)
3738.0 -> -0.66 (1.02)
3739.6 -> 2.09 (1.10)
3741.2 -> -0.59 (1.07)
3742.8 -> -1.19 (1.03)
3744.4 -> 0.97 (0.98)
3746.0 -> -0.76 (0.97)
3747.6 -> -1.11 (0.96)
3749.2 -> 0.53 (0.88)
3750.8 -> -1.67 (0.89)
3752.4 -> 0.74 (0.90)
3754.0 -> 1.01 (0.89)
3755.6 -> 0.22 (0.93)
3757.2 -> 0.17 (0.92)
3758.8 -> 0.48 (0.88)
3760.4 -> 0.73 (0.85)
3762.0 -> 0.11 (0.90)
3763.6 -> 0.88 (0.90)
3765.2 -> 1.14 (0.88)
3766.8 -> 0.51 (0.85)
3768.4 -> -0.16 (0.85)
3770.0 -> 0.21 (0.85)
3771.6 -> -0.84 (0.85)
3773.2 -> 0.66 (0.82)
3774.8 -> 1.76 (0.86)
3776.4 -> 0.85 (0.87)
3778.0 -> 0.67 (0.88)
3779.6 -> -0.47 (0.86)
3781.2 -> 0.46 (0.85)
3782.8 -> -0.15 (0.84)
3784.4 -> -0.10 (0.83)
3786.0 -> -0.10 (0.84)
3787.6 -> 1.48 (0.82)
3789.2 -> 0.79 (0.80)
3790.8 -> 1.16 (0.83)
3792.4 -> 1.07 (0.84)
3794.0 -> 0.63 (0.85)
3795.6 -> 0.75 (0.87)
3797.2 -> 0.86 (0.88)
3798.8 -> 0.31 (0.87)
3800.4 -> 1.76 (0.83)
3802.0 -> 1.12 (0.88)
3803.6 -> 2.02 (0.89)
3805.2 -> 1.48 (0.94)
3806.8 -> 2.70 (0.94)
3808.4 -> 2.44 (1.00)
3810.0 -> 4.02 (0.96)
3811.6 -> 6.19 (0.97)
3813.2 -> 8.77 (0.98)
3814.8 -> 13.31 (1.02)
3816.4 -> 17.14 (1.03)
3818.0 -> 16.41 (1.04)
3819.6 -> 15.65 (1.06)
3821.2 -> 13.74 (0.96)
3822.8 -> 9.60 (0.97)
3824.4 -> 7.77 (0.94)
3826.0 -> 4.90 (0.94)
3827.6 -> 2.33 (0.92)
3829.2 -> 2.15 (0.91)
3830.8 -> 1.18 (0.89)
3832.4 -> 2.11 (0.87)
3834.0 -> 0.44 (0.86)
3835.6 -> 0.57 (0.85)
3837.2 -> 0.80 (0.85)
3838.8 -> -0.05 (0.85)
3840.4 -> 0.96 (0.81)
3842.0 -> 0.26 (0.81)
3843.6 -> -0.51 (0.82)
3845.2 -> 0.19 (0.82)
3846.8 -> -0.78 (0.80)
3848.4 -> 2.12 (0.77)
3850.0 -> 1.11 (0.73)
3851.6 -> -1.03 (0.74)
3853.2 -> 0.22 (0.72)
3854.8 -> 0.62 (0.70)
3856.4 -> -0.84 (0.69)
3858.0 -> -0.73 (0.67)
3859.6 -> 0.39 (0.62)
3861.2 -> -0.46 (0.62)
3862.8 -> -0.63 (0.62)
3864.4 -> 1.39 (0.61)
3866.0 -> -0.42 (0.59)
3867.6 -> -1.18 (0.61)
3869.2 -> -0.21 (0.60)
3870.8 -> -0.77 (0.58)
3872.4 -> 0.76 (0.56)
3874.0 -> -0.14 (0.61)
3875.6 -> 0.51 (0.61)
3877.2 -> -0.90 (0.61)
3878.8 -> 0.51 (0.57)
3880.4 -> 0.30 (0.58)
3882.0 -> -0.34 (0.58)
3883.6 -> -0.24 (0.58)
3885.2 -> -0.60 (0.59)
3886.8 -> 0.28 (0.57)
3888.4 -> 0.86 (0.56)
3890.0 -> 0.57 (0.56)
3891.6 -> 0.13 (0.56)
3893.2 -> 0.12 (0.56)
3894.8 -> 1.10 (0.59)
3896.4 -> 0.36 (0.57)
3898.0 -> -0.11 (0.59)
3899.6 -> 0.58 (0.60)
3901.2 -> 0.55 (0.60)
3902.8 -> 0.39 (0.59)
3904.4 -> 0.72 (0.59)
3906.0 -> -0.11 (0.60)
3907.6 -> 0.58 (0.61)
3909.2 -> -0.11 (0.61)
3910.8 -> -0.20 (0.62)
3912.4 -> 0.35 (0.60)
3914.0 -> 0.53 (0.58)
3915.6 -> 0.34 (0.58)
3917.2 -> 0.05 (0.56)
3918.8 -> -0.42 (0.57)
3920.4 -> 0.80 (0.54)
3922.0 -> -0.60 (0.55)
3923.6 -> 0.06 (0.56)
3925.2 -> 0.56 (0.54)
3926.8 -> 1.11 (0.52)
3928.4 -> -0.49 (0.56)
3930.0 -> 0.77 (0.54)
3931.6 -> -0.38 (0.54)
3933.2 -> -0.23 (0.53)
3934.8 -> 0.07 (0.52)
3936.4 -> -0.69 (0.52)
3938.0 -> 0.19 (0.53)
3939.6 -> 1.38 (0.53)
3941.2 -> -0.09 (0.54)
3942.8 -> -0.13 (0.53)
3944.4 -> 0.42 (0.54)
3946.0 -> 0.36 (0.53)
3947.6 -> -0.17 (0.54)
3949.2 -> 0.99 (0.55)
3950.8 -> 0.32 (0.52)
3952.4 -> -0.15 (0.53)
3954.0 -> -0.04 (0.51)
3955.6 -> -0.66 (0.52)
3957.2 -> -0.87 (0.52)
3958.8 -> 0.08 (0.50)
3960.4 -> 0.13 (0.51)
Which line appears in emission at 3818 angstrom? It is Lyman alpha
